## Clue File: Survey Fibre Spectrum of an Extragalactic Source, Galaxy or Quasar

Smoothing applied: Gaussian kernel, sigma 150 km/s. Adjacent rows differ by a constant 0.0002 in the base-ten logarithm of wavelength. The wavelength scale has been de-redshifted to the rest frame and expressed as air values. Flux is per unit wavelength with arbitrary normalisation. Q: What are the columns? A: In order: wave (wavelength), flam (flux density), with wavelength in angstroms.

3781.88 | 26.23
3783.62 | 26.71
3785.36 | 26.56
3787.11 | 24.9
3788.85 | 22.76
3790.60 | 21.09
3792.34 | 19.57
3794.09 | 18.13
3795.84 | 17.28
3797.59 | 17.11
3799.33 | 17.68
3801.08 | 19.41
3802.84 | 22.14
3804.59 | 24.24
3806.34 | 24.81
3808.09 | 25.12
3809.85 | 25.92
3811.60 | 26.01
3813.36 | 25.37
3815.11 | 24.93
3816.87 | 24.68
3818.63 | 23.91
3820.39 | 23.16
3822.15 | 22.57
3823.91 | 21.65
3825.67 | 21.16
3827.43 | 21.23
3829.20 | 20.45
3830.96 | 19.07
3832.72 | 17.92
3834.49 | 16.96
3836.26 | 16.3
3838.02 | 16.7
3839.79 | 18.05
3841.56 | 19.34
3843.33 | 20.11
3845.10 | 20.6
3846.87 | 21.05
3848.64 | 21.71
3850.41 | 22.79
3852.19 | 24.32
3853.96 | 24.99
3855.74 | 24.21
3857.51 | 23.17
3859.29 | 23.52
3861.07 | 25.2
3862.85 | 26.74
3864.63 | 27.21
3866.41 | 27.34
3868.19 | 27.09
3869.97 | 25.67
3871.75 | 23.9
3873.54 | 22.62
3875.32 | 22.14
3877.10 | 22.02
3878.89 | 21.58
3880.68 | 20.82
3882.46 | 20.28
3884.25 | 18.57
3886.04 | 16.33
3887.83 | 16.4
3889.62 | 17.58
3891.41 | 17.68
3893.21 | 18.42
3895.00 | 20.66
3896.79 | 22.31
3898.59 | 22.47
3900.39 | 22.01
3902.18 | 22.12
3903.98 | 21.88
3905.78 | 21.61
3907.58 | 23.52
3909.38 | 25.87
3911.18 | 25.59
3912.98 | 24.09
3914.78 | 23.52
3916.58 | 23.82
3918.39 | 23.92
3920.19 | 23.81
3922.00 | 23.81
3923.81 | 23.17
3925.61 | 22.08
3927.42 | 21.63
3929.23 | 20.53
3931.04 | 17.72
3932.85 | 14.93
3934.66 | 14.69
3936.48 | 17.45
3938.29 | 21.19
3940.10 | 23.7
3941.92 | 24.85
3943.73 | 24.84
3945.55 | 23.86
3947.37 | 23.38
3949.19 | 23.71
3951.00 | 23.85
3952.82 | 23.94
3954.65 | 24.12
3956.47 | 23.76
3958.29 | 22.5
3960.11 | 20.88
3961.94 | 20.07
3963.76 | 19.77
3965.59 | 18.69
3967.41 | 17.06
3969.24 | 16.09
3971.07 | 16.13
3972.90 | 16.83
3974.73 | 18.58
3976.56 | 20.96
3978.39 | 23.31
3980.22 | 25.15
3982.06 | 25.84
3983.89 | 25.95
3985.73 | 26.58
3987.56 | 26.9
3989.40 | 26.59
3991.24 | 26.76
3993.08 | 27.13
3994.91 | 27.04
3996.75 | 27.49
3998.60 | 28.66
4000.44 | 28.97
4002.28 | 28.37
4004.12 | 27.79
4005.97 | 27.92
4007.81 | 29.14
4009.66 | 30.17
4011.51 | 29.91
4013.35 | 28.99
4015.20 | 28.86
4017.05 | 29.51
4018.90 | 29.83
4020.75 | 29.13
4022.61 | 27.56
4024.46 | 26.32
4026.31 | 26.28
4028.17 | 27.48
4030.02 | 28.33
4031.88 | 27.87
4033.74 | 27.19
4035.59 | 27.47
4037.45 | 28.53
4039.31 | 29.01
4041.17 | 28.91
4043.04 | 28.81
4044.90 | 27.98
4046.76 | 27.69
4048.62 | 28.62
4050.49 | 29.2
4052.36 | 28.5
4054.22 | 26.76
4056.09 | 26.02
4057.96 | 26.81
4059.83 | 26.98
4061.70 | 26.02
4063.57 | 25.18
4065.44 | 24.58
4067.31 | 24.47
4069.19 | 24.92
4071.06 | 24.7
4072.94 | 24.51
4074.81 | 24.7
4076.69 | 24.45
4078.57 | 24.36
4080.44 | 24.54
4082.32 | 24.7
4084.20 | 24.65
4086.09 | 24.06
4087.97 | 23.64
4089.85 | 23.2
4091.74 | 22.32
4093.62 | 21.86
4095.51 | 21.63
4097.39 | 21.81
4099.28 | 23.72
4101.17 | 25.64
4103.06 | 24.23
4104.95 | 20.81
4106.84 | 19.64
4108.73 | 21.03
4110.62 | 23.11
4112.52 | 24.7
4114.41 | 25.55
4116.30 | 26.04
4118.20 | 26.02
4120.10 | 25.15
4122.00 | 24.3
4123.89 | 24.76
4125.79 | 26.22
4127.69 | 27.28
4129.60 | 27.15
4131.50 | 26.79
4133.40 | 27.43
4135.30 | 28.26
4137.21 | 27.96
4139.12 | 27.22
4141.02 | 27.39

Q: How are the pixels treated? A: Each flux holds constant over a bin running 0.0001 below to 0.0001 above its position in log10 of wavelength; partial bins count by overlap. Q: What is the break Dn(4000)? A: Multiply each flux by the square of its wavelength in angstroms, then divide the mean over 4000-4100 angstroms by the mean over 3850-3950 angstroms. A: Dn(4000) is 1.3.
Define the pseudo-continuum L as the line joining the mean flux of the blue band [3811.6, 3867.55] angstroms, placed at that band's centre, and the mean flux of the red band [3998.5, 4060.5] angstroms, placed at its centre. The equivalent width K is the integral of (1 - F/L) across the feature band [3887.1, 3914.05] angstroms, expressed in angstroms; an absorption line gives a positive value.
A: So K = 3.0 angstroms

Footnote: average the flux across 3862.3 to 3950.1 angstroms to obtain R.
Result 22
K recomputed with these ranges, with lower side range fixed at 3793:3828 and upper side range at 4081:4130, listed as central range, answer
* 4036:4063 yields -4.8 angstroms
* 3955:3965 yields 0.7 angstroms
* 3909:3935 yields 1.0 angstroms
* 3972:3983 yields 0.7 angstroms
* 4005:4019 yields -3.5 angstroms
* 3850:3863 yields -1.0 angstroms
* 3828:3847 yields 3.2 angstroms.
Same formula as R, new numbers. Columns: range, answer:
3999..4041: 28.4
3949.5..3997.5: 22.8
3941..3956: 24.1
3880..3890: 18.3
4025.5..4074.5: 27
